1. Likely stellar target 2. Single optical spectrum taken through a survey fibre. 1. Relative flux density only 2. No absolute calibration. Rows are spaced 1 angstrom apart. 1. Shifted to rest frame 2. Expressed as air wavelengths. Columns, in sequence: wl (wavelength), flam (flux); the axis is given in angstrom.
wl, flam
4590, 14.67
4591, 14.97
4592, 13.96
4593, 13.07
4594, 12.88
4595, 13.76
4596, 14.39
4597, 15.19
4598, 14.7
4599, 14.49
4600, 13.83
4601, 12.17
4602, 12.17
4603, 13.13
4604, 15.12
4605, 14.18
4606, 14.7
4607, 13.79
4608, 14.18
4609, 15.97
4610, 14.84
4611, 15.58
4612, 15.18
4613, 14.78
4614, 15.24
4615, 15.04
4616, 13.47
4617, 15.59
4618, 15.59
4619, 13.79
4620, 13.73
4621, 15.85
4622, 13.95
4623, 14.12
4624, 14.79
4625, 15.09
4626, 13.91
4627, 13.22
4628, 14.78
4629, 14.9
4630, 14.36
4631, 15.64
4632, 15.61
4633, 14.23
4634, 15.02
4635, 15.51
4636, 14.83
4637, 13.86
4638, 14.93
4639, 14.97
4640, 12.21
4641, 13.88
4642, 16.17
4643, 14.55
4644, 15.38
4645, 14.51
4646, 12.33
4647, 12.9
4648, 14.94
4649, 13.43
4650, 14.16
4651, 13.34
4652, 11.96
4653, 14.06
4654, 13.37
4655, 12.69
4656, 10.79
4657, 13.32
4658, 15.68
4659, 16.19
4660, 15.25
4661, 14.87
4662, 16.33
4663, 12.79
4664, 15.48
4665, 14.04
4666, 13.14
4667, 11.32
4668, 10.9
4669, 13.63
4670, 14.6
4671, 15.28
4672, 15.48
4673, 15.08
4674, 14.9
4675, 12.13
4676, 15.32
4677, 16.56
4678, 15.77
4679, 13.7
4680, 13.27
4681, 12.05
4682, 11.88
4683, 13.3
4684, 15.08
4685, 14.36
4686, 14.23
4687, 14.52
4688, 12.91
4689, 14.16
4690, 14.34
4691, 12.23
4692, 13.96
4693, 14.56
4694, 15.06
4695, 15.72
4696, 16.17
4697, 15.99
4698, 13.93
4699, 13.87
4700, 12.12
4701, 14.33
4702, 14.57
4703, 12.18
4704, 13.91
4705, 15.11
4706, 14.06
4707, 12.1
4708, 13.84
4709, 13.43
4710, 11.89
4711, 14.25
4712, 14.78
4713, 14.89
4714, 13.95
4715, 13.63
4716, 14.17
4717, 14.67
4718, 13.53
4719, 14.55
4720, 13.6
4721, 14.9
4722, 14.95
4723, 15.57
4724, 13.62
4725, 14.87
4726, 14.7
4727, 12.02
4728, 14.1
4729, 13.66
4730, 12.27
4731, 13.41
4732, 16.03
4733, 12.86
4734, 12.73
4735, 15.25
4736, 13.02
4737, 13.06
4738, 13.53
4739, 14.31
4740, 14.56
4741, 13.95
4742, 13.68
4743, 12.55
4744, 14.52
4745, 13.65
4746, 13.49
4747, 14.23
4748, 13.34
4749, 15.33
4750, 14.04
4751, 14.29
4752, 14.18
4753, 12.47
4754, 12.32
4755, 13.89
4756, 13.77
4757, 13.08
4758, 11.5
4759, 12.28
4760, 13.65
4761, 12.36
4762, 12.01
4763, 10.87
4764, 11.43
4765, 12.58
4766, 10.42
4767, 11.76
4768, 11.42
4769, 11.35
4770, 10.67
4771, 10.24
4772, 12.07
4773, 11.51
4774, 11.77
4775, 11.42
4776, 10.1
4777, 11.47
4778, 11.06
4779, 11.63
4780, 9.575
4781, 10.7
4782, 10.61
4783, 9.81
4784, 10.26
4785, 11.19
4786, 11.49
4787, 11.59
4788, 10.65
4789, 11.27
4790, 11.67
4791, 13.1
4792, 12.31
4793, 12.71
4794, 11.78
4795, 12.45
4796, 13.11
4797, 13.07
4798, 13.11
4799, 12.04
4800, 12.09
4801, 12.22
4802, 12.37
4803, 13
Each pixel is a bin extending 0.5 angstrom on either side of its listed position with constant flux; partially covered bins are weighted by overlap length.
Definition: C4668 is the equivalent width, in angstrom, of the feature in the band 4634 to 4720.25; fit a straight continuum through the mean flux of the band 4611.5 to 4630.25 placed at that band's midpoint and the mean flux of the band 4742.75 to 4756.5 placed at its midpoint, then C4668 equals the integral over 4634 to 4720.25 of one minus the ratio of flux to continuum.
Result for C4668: 1.1 angstrom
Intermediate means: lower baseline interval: 14.6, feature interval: 14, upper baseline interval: 13.7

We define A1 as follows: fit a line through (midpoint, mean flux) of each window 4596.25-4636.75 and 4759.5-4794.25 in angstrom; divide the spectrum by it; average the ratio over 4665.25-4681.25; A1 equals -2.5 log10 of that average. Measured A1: -0.04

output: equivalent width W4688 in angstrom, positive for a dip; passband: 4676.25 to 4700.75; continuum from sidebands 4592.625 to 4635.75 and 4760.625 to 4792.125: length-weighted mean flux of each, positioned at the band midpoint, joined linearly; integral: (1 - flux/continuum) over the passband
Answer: -2.24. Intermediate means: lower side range 14.5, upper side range 11.2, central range 14.2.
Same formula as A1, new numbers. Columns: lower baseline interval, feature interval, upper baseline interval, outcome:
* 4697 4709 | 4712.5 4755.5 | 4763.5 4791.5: -0.10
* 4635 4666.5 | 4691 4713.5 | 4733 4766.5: -0.03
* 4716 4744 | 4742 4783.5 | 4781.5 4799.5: 0.05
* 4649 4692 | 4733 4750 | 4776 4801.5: -0.11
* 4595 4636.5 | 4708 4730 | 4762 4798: -0.12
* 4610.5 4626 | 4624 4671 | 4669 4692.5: 0.03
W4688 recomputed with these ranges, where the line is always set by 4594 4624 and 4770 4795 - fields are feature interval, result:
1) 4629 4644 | -0.9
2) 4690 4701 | -1.3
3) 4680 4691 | -0.5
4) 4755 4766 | -0.6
